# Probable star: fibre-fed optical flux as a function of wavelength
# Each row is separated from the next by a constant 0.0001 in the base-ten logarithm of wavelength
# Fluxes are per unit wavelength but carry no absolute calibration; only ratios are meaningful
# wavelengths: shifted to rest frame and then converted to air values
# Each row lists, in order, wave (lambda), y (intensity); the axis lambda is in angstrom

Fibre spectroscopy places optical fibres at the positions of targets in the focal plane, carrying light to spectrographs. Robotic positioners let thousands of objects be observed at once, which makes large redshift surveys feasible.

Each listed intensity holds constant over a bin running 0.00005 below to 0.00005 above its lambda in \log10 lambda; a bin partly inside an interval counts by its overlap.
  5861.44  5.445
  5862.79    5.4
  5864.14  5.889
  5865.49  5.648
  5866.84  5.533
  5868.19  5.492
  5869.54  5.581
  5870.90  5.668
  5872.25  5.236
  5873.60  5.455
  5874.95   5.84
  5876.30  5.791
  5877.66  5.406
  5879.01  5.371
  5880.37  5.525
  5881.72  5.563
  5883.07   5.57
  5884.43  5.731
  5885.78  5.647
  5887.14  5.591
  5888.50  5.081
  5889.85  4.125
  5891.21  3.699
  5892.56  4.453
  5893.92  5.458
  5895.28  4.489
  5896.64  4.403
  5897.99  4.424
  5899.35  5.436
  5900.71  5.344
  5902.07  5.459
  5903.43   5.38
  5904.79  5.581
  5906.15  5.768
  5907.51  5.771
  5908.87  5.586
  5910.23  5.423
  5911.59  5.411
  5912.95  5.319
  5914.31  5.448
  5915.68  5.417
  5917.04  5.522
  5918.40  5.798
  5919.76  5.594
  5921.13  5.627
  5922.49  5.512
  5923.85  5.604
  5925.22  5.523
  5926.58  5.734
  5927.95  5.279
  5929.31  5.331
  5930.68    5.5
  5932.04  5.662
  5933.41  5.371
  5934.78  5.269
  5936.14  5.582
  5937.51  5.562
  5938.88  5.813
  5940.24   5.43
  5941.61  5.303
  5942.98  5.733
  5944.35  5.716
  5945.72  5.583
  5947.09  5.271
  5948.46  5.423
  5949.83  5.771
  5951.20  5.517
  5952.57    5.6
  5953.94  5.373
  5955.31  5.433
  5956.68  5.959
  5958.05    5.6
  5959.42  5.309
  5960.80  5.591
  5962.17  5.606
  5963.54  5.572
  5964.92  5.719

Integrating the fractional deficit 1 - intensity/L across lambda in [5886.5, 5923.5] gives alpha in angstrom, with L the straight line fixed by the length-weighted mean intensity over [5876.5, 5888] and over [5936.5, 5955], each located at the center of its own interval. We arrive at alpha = 2.1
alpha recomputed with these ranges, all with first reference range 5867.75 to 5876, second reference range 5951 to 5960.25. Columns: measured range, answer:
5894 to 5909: 0.86 angstrom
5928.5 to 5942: 0.15 angstrom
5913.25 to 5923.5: 0.00 angstrom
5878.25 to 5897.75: 1.82 angstrom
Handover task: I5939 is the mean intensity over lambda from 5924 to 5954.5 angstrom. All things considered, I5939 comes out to 5.52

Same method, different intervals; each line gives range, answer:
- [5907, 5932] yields 5.53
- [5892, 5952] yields 5.42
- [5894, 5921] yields 5.35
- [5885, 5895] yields 4.86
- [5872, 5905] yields 5.2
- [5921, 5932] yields 5.52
